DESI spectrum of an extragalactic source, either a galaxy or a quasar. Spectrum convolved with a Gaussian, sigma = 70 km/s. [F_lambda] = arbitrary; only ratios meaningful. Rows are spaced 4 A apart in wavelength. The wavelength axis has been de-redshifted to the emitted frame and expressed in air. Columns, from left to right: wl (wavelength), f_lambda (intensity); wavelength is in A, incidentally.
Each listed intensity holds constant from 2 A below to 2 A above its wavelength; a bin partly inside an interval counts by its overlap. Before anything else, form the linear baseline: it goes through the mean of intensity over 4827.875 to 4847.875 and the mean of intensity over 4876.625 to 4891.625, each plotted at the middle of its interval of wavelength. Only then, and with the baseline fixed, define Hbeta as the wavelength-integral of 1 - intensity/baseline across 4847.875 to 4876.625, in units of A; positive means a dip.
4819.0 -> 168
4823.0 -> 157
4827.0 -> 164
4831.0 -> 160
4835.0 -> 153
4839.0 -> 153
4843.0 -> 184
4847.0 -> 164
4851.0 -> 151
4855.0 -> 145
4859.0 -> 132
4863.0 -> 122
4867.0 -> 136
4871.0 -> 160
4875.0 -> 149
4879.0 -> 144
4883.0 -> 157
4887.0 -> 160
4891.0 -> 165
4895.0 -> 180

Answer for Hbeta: 2.9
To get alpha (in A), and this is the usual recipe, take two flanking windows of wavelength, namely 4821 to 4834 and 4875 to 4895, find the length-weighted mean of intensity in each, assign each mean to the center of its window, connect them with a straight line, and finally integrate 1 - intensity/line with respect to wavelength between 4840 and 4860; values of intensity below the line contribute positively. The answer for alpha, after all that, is 0.4 A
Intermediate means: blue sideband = 160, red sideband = 158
